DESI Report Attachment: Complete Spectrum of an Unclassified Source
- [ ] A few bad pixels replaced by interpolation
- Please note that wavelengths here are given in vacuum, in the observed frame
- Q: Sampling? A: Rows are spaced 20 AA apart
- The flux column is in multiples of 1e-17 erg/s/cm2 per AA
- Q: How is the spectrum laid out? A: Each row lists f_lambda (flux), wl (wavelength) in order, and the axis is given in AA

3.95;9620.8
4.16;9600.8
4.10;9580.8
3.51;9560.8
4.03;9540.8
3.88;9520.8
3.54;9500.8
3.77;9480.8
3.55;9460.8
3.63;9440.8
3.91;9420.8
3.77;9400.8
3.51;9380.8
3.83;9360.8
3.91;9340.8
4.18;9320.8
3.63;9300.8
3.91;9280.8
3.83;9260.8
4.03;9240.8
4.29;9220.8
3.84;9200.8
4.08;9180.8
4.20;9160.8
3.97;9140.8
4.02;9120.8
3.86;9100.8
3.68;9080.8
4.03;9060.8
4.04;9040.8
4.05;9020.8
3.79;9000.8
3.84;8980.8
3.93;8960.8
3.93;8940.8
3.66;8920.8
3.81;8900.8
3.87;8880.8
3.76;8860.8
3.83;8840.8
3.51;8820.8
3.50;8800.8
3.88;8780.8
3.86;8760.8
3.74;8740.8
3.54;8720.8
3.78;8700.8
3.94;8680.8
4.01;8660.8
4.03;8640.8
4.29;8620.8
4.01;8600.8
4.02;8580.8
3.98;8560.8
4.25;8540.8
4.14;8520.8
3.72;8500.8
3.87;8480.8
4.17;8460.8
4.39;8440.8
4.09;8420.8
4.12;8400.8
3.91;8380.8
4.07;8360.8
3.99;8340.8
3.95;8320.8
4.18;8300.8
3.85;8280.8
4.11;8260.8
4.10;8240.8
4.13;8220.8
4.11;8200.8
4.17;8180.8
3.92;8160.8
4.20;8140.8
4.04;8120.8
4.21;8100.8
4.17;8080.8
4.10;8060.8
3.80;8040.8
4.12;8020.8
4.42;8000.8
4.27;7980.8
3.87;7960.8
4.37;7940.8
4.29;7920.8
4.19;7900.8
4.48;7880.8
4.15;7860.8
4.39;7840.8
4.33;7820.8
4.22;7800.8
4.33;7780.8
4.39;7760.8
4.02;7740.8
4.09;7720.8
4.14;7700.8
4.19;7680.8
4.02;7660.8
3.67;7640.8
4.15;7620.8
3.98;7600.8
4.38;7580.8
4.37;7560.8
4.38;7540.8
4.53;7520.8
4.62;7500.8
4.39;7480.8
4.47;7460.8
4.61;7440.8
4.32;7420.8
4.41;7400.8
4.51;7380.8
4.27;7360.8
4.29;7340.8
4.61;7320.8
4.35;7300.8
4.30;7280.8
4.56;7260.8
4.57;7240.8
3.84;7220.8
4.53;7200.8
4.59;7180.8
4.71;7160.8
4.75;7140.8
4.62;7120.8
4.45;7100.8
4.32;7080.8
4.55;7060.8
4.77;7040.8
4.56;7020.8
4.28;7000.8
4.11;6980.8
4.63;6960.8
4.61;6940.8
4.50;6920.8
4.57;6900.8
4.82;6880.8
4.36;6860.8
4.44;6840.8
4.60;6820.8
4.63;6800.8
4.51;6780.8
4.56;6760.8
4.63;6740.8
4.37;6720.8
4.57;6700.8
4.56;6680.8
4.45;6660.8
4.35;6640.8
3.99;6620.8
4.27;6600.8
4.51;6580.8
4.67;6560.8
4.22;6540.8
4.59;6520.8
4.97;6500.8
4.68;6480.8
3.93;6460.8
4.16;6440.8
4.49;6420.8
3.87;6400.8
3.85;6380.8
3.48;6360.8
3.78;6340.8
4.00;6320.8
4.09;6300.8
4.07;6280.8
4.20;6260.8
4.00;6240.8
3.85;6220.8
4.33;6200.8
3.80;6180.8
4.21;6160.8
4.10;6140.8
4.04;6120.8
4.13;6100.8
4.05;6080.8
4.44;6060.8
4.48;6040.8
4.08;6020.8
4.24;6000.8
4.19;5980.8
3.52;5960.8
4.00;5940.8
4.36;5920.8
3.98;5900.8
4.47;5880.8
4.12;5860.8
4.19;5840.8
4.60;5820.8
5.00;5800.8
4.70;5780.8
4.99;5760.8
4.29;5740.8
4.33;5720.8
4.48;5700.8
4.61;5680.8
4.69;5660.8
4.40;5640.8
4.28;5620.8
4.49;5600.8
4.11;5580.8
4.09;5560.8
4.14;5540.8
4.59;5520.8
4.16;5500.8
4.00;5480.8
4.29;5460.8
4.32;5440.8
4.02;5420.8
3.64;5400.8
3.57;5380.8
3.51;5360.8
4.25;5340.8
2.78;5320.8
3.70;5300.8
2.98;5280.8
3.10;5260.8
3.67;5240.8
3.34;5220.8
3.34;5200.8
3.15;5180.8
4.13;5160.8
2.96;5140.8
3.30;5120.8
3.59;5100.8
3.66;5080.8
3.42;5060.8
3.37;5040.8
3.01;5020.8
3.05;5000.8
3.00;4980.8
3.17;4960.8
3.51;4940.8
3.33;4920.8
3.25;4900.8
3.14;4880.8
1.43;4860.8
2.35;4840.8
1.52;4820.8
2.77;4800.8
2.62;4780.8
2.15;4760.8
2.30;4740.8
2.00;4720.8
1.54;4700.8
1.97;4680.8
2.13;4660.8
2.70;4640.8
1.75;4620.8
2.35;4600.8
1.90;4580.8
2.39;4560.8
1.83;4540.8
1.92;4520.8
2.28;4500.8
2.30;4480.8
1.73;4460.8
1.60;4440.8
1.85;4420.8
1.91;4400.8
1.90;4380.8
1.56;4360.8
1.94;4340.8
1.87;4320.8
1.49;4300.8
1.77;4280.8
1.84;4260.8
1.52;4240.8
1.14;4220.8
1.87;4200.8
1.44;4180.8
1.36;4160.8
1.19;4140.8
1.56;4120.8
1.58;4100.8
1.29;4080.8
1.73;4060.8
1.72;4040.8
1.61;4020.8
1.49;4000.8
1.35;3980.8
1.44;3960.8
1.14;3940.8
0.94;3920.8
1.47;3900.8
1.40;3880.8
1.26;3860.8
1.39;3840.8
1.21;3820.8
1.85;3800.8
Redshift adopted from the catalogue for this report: 0.225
